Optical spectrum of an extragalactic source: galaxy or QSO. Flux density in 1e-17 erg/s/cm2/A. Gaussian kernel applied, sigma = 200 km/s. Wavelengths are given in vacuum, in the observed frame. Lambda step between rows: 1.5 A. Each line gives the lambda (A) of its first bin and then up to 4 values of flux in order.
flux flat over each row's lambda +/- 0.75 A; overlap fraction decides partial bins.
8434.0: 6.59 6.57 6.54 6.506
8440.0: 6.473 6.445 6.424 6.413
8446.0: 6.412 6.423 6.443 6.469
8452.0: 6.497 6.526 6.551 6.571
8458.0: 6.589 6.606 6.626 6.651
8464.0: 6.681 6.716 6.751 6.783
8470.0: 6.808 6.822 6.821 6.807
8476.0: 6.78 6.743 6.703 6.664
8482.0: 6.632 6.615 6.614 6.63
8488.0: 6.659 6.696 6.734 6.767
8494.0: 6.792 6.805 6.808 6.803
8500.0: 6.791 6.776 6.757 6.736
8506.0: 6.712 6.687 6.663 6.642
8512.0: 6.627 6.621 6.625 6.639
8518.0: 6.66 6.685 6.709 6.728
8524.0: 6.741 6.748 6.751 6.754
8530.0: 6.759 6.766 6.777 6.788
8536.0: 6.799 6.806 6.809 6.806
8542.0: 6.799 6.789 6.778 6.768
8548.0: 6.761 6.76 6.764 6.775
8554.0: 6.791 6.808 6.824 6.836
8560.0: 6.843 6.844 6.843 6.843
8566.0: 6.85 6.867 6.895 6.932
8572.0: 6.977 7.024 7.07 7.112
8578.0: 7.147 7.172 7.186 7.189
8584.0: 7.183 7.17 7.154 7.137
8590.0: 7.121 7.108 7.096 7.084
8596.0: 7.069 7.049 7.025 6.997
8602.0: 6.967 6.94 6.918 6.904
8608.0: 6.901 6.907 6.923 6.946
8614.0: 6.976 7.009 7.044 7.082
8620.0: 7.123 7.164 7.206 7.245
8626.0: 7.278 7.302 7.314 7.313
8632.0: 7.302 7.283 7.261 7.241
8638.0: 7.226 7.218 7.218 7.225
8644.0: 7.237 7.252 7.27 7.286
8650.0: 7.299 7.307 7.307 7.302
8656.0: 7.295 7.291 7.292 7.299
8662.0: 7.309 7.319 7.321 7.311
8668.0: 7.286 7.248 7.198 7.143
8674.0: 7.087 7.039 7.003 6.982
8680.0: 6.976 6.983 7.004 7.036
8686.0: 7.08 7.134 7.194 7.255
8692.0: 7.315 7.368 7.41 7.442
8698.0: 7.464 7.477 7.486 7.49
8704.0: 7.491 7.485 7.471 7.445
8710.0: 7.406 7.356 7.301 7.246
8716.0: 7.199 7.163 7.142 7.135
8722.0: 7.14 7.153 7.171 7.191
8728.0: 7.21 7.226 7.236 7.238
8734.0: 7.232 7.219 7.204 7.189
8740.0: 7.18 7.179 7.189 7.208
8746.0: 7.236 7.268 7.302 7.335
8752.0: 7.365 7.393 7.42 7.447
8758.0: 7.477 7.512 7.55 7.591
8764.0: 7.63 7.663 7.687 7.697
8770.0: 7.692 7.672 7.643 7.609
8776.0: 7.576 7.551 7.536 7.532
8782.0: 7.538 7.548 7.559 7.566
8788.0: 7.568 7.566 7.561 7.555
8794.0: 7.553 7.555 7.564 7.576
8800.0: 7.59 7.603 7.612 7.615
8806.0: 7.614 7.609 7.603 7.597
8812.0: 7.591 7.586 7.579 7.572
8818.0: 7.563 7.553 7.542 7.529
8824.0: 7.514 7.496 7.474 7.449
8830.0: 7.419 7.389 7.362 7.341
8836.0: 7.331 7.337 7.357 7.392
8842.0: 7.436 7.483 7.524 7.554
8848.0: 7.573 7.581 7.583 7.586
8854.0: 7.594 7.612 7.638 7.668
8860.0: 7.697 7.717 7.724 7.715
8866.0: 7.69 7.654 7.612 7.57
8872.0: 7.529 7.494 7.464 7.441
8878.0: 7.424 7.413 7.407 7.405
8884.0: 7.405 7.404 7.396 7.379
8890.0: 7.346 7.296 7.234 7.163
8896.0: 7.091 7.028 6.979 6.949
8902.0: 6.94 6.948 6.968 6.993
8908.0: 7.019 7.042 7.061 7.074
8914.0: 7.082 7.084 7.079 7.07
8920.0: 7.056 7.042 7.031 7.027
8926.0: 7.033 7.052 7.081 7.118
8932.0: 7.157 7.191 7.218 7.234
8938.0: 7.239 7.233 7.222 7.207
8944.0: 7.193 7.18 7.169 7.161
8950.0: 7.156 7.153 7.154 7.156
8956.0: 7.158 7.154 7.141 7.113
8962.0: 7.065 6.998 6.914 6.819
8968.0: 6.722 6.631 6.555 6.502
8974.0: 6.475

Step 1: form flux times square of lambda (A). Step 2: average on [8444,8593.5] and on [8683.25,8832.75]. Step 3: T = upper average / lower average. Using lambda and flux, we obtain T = 1.2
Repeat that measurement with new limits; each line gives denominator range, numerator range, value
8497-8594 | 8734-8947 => 1.16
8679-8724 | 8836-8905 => 1.06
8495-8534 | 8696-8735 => 1.14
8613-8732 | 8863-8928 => 1.05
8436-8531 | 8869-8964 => 1.19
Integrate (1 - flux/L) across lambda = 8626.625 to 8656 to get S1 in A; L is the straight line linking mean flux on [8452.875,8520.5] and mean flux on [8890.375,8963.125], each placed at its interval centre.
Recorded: -1.8 A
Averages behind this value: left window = 6.7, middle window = 7.27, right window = 7.11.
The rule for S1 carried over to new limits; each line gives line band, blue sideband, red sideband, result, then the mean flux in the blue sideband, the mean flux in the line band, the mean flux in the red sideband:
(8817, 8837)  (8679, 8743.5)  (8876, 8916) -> -0.69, 7.25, 7.46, 7.18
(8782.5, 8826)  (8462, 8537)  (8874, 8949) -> -3.19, 6.73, 7.57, 7.17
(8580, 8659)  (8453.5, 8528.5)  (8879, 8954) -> -3.63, 6.7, 7.15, 7.15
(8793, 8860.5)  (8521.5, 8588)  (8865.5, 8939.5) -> -3.69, 6.88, 7.53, 7.22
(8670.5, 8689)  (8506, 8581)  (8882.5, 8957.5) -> -0.35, 6.81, 7.06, 7.14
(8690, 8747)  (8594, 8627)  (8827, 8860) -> -0.33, 7.04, 7.29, 7.49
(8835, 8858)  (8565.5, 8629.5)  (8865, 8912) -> -0.80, 7.06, 7.51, 7.28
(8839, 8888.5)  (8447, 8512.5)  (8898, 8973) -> -3.85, 6.68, 7.54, 7.05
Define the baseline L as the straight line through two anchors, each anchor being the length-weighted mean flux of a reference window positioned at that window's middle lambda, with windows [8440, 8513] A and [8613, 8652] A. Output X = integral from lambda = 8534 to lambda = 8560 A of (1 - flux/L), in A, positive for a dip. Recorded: 0.4 A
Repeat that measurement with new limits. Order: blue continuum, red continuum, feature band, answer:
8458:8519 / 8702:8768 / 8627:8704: -1.1 A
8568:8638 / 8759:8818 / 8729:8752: 0.7 A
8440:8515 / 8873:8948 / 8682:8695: -0.5 A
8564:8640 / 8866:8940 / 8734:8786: -2.2 A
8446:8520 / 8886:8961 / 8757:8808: -4.4 A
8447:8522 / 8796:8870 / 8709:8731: 0.1 A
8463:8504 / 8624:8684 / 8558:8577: 0.2 A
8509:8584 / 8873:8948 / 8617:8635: -0.9 A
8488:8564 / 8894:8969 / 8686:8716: -2.1 A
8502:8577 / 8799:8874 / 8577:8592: -0.6 A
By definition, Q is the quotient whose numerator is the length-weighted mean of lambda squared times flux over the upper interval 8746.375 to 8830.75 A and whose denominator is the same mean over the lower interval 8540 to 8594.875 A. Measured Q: 1.1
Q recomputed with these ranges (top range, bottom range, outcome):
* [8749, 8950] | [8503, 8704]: 1.11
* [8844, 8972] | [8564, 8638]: 1.10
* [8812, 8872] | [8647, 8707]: 1.08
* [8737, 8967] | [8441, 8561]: 1.19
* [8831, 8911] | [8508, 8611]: 1.15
